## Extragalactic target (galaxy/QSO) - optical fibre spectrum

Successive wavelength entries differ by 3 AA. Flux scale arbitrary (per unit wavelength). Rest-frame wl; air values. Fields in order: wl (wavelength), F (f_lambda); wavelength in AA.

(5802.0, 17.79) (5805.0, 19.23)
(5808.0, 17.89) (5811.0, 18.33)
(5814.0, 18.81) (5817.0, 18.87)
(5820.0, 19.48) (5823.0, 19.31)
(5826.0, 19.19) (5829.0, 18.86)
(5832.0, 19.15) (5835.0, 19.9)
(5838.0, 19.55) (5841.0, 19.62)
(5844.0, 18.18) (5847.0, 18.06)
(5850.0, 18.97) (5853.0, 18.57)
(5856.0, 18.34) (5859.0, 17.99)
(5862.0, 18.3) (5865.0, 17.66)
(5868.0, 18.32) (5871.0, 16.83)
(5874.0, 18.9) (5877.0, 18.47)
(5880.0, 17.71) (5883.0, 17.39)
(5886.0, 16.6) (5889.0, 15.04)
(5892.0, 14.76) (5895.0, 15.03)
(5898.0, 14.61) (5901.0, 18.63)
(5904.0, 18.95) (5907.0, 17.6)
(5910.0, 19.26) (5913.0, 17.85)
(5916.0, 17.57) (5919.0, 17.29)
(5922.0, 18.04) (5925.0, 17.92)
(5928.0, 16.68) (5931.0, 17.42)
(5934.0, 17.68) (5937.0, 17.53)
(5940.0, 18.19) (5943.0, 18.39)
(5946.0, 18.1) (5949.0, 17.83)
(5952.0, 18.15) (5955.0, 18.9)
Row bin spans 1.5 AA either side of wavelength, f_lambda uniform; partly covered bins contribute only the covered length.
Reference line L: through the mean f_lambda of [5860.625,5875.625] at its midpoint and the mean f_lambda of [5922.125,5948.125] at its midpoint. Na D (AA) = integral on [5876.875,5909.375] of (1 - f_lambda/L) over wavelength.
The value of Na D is 2.0 AA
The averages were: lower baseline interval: 18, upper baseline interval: 17.8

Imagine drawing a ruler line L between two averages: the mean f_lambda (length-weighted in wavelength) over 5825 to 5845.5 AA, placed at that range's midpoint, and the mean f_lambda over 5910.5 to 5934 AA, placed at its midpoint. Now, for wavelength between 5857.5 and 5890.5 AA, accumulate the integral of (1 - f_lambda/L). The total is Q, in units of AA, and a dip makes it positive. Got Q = 1.68 AA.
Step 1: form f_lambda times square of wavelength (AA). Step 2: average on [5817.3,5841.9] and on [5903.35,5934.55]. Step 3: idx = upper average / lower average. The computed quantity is 0.9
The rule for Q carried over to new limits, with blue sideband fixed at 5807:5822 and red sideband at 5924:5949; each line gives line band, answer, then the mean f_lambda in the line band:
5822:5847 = -0.8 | 19.1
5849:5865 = 0.0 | 18.3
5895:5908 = 0.6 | 17.2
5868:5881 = 0.2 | 18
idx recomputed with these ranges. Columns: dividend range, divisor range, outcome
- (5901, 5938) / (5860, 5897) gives 1.06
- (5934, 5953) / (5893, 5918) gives 1.05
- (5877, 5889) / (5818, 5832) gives 0.91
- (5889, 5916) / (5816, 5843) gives 0.90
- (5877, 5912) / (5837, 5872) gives 0.94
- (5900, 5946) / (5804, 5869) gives 0.98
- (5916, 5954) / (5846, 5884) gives 1.00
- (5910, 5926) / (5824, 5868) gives 0.98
